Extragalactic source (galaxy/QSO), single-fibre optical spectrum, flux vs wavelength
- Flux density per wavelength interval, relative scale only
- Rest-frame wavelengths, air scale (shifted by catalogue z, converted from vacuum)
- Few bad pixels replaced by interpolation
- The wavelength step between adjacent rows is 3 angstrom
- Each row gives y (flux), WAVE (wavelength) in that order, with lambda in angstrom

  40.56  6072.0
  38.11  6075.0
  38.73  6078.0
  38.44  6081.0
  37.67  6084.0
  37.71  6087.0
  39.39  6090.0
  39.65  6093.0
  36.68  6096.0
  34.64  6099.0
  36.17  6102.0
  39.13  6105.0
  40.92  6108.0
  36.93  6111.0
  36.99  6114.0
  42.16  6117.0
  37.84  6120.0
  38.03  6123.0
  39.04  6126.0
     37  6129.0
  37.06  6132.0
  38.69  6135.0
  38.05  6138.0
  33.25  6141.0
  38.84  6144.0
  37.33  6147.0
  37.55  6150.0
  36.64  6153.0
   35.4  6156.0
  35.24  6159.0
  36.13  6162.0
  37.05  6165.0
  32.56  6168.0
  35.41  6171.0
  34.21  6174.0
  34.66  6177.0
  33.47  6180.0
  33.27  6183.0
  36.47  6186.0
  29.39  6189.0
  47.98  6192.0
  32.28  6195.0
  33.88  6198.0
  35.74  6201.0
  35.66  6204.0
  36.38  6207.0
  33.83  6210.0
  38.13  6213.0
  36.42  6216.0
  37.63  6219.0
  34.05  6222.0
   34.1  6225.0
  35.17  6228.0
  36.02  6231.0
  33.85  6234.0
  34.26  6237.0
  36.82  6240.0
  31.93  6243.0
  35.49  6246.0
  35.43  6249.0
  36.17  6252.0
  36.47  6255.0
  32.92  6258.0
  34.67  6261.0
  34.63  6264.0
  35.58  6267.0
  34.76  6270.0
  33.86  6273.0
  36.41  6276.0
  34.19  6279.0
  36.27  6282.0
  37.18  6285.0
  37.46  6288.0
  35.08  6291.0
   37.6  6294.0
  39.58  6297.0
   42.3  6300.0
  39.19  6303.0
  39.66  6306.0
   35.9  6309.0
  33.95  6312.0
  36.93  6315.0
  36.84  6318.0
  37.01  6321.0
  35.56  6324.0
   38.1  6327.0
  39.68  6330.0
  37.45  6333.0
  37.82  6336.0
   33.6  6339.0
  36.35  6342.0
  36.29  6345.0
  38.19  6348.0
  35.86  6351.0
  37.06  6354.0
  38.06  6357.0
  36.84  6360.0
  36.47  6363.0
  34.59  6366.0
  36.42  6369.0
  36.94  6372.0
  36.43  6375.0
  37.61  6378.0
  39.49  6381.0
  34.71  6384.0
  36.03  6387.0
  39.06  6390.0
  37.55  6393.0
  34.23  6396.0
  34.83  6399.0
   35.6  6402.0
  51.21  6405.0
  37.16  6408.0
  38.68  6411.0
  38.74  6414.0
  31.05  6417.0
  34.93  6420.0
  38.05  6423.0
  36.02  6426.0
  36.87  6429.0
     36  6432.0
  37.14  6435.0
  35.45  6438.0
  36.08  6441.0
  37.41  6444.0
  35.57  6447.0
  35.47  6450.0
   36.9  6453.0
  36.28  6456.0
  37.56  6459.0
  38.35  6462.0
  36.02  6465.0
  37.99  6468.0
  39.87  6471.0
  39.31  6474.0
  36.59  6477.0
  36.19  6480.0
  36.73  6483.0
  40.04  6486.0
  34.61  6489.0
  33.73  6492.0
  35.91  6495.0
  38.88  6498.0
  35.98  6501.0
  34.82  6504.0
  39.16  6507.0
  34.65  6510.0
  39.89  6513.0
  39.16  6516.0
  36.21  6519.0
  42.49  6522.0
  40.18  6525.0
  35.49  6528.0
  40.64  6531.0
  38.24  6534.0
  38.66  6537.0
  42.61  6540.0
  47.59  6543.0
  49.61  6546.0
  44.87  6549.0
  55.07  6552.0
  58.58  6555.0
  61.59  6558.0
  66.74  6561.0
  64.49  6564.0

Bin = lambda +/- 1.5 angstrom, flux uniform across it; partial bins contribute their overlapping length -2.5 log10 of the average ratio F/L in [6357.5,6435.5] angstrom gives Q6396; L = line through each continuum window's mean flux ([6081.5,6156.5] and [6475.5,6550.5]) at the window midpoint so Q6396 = 0.04 mag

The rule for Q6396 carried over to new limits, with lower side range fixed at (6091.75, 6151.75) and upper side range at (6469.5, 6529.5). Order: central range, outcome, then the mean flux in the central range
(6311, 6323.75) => 0.04 mag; 36.2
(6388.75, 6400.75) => 0.04 mag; 36.3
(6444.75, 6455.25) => 0.04 mag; 36.1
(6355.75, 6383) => 0.02 mag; 36.9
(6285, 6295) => 0.03 mag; 36.7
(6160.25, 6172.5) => 0.07 mag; 35.3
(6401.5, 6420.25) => -0.03 mag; 38.6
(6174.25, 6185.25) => 0.11 mag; 34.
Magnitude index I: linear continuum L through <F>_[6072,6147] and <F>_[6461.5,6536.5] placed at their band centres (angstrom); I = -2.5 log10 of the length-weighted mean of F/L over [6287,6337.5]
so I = 0.005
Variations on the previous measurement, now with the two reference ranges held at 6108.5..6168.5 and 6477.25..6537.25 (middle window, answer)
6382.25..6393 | 0.019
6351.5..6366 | 0.019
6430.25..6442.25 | 0.038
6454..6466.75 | 0.013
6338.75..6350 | 0.030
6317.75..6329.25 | 0.009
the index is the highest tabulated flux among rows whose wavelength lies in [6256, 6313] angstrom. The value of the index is 42.3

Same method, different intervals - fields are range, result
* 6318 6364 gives 39.68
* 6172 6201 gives 47.98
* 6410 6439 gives 38.74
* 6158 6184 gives 37.05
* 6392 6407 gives 51.21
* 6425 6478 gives 39.87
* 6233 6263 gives 36.82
